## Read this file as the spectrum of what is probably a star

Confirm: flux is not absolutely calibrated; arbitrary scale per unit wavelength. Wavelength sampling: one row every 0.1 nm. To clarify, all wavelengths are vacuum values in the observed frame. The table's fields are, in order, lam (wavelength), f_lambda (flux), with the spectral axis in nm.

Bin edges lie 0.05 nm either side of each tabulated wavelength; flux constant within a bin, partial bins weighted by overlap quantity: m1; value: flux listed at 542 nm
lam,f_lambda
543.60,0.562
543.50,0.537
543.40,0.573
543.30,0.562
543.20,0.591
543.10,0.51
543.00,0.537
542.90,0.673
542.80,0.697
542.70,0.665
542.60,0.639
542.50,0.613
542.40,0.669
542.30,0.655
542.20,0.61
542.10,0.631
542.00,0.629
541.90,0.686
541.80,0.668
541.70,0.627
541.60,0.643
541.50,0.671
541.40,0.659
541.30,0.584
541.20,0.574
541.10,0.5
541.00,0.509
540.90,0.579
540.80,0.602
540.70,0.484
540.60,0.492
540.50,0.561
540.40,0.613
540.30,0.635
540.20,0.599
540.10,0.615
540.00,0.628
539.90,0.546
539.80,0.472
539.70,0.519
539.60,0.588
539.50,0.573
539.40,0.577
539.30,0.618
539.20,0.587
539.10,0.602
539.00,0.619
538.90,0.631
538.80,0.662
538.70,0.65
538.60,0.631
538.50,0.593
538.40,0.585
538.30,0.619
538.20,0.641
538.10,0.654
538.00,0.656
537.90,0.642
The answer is 0.629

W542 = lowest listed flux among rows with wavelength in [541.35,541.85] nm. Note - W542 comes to 0.627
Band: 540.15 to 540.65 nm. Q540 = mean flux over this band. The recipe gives 0.58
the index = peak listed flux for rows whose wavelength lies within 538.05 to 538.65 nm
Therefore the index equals 0.654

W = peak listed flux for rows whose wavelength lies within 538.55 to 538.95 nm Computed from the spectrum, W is 0.662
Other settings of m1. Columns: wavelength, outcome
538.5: 0.593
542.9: 0.673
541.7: 0.627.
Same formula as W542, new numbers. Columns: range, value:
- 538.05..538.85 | 0.585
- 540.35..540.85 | 0.484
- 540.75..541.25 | 0.5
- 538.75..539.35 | 0.587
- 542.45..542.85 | 0.613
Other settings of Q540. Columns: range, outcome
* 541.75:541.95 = 0.677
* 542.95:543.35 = 0.55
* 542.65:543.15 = 0.616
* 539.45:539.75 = 0.56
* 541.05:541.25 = 0.537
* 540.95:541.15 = 0.504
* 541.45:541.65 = 0.657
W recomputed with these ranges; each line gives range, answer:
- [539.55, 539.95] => 0.588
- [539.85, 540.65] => 0.635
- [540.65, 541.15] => 0.602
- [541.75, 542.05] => 0.686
